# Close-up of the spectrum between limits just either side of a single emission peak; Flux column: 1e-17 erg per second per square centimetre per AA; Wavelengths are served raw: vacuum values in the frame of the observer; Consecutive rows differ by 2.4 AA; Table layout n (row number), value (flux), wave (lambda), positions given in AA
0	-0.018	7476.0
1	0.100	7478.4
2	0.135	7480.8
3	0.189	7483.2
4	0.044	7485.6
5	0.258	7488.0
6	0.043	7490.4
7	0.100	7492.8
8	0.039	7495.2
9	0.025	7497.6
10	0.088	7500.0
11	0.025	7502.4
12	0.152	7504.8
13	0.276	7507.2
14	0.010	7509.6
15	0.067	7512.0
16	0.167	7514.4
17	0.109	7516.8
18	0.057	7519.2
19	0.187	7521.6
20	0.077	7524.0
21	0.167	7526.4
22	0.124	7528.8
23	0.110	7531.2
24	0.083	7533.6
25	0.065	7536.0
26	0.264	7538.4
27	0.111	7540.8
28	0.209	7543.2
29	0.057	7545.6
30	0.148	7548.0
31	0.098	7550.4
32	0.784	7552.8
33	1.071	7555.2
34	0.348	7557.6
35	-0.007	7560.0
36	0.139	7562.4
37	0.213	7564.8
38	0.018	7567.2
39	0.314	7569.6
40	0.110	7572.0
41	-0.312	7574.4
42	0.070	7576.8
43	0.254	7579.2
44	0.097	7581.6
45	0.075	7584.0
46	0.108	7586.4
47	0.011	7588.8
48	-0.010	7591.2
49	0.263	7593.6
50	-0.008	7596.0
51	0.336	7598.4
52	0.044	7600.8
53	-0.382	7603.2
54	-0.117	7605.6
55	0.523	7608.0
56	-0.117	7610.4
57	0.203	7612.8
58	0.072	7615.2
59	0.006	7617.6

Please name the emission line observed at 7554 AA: H-alpha 6563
